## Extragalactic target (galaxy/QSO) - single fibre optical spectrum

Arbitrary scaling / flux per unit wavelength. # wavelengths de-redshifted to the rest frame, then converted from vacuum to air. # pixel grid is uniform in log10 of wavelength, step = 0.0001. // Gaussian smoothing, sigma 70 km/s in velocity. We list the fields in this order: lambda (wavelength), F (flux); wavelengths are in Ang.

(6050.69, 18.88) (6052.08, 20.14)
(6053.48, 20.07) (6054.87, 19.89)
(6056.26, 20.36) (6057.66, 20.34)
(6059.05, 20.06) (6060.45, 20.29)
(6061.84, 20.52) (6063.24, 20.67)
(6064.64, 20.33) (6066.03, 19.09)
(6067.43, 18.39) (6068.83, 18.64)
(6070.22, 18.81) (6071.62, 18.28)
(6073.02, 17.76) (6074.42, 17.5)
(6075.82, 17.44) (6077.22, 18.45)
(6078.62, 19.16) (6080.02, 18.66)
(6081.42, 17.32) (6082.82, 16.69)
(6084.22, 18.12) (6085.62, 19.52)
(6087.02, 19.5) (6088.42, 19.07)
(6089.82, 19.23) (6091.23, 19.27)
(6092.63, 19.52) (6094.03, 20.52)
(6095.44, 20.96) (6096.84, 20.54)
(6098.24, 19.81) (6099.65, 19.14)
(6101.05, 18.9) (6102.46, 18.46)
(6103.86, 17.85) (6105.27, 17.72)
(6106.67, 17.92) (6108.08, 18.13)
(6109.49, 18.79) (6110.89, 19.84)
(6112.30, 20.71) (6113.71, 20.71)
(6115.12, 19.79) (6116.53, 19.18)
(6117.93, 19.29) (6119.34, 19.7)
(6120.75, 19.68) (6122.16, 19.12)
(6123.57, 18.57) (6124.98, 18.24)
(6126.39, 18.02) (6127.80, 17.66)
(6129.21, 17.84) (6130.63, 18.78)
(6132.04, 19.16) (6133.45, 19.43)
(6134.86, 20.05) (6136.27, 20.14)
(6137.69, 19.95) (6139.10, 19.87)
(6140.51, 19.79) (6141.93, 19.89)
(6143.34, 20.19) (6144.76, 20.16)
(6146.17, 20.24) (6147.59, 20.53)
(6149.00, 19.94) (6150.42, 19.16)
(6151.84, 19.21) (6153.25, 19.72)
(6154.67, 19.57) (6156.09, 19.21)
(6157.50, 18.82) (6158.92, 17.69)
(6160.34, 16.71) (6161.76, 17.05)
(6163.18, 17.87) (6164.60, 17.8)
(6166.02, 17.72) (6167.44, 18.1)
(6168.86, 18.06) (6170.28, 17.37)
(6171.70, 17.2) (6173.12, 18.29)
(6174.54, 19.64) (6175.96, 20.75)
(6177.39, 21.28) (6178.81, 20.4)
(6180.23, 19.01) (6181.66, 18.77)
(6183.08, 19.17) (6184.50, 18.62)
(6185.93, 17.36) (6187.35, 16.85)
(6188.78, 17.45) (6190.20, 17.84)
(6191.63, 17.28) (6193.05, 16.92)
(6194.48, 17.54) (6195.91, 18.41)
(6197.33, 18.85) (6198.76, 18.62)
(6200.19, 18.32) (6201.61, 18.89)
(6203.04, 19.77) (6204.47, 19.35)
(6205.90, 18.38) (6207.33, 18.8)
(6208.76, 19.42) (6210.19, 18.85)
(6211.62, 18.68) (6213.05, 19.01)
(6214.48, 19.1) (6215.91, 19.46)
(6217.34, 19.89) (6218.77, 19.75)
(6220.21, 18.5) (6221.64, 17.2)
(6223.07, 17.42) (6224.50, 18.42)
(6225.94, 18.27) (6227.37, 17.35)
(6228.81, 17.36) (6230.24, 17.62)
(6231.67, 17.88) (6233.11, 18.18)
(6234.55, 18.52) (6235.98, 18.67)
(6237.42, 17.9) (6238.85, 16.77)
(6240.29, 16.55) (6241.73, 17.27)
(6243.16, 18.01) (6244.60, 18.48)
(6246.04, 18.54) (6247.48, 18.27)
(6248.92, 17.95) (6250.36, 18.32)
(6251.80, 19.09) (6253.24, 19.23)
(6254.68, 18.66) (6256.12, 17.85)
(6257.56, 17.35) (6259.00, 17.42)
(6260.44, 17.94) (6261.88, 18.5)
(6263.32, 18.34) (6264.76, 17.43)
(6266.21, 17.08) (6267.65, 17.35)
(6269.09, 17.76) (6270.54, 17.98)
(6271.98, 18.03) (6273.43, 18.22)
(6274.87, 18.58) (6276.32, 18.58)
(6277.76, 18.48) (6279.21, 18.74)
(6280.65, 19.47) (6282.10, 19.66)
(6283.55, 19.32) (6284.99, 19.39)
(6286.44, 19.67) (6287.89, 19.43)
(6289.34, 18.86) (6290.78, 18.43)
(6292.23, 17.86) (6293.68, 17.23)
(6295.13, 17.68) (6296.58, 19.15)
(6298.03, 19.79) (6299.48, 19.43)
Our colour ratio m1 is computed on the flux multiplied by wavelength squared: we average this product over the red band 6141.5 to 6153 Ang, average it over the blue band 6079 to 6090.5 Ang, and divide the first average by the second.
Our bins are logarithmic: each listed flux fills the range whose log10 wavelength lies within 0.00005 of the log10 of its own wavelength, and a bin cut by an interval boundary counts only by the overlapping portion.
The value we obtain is 1.10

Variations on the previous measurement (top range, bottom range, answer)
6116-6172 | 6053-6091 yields 1.02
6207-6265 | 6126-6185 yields 0.98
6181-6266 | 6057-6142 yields 0.99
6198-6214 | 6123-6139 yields 1.02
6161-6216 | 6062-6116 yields 1.01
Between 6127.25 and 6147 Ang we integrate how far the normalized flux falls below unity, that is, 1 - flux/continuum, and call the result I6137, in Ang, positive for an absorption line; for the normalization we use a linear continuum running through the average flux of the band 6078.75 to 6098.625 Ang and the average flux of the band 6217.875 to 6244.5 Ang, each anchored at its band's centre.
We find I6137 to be -0.8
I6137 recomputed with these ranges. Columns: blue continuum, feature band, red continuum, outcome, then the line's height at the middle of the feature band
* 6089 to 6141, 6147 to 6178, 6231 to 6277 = 0.2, 18.8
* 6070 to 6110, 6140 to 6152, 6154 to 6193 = -1.0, 18.5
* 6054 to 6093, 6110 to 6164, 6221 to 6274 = -1.8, 18.6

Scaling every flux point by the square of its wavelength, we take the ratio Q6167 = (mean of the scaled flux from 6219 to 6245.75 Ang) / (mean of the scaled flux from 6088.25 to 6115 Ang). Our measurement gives 1.0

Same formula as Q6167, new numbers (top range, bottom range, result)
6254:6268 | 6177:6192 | 0.99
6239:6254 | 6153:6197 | 1.01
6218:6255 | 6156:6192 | 1.01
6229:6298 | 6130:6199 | 1.00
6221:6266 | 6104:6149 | 0.97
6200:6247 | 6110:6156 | 0.97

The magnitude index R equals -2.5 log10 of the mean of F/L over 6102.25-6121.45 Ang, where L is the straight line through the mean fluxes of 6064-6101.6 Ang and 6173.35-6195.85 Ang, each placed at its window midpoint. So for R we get -0.02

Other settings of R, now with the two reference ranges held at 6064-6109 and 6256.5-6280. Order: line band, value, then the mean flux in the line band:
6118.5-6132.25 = 0.00 mag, 18.7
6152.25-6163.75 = 0.01 mag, 18.4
